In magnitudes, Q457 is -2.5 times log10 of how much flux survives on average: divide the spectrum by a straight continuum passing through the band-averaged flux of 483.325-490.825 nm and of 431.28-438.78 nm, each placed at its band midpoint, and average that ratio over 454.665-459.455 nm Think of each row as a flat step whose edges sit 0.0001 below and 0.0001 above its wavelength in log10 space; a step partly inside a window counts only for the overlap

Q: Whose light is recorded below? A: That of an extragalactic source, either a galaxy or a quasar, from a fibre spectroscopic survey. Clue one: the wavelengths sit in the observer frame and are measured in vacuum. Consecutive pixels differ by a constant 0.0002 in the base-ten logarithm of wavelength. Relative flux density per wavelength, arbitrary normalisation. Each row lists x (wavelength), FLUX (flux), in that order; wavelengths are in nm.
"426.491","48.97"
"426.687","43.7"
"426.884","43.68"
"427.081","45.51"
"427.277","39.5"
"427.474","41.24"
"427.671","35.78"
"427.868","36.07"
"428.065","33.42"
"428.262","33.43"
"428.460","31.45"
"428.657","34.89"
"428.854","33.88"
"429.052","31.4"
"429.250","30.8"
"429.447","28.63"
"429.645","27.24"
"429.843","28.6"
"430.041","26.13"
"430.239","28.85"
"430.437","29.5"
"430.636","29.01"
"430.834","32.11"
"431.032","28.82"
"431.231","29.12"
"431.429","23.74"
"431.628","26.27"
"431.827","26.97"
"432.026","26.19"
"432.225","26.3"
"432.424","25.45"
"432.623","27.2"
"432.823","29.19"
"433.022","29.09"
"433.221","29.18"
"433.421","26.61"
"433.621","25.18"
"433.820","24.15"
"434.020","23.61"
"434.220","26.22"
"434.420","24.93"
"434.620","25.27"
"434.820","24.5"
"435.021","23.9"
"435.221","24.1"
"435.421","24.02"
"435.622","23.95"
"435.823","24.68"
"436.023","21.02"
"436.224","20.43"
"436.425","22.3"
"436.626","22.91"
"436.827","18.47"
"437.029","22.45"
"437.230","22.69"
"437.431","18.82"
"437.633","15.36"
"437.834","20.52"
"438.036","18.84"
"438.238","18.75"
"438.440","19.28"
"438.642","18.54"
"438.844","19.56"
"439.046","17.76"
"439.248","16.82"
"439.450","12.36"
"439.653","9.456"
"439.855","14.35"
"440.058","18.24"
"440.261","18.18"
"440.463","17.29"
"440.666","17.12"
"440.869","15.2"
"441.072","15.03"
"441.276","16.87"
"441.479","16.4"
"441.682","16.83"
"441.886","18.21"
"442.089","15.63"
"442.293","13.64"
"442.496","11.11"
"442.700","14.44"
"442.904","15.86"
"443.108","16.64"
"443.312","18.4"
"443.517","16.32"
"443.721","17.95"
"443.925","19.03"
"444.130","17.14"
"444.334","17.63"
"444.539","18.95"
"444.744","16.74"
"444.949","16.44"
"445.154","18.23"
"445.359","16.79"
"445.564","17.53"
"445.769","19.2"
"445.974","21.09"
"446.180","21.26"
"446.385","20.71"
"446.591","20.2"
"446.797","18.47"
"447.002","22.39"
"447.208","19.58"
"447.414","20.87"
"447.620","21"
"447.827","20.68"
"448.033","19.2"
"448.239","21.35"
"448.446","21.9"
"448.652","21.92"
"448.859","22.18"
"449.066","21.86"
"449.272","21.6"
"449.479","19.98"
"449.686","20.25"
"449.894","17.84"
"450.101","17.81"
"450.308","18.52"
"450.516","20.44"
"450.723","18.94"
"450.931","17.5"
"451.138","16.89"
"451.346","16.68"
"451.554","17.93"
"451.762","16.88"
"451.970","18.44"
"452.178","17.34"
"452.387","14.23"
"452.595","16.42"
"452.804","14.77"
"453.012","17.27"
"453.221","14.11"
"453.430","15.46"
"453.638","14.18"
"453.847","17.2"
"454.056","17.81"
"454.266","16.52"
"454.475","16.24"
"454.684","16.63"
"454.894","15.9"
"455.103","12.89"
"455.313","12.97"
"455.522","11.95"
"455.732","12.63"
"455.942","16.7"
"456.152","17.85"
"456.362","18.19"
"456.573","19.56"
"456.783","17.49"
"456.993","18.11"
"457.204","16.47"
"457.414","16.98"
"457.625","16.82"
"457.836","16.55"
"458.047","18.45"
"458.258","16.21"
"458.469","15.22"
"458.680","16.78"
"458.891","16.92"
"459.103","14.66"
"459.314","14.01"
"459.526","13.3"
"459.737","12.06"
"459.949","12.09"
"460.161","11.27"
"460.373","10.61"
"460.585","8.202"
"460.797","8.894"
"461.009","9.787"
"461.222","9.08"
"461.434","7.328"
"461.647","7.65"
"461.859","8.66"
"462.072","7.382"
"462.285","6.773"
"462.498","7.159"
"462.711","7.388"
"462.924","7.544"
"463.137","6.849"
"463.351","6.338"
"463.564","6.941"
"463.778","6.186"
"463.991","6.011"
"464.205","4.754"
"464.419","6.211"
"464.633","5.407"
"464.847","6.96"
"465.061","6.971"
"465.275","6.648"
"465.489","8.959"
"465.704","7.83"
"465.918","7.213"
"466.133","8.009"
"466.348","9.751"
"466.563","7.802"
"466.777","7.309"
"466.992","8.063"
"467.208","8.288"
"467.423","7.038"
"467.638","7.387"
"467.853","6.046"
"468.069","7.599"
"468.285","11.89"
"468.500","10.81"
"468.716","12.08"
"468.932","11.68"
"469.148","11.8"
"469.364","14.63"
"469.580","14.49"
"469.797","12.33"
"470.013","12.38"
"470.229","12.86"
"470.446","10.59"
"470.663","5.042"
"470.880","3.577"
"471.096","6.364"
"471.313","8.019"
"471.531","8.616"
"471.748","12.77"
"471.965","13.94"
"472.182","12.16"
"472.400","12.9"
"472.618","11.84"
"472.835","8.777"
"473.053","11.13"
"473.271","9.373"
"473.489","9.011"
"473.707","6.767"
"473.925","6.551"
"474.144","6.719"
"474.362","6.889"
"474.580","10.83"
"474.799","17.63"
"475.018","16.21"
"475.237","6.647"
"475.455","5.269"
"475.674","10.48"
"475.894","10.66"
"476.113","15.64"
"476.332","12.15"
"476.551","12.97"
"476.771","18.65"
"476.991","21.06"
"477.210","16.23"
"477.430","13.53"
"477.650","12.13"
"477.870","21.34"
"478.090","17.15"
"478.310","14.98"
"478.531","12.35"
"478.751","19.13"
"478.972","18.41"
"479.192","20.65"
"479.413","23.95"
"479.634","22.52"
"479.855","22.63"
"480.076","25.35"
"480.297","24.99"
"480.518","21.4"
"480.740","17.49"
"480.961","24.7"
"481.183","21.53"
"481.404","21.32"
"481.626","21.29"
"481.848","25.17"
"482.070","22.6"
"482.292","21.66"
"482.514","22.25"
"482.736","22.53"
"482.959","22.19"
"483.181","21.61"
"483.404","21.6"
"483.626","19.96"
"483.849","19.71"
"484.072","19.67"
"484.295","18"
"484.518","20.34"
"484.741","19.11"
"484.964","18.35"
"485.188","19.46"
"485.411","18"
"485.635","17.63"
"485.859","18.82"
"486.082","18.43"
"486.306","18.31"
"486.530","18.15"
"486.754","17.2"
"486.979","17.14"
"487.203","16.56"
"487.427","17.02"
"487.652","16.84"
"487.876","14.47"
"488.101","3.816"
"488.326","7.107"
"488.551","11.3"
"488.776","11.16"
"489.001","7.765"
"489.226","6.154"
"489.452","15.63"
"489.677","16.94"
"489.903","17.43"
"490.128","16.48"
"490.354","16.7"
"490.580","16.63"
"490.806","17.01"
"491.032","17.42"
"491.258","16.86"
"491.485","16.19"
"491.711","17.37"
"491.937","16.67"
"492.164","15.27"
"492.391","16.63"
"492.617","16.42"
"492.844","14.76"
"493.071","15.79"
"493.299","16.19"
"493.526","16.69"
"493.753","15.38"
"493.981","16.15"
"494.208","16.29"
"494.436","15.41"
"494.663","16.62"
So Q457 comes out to 0.26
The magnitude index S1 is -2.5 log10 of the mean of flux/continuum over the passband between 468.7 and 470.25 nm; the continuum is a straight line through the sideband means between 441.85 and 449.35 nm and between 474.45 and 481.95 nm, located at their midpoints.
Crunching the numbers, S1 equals 0.36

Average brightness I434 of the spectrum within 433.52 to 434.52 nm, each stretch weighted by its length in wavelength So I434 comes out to 24.8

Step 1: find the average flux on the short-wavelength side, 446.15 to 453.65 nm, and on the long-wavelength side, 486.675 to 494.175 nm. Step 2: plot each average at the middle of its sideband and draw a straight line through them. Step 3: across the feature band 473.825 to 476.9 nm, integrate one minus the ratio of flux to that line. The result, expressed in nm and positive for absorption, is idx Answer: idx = 0.947 nm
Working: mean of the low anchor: 18.9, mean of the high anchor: 14.9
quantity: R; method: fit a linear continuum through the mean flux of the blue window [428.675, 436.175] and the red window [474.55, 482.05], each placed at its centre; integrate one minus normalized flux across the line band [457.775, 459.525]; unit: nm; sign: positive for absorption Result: 0.464 nm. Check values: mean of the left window 26.9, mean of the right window 17.7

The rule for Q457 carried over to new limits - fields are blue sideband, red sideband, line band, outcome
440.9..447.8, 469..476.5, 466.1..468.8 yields 0.34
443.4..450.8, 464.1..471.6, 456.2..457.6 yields -0.23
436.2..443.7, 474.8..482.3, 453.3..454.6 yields 0.09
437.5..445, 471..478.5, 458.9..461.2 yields 0.21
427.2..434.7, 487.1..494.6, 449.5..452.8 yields 0.35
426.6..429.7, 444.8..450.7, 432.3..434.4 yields 0.19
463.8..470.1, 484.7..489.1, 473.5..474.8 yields 0.29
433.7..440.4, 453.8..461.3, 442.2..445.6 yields 0.12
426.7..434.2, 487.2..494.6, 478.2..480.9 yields -0.15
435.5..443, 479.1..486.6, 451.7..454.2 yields 0.16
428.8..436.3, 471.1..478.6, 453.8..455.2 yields 0.18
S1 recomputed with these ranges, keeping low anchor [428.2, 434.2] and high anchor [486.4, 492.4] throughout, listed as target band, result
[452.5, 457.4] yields 0.38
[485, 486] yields -0.18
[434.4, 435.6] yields 0.13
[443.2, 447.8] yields 0.30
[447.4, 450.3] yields 0.18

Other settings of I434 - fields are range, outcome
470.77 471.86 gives 7.89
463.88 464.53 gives 5.66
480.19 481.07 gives 22.1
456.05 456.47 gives 18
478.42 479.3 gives 17.6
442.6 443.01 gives 15.2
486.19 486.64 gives 18.2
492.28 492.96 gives 16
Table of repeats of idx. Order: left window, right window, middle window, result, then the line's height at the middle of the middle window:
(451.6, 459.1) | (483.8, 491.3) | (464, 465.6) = 0.95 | 16.1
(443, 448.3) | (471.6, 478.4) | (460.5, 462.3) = 0.83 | 15.4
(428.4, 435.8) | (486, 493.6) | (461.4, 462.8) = 0.90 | 21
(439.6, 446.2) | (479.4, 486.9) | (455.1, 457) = 0.23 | 18.1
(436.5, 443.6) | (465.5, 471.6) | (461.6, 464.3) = 0.98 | 10.8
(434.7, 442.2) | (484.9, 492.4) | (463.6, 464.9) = 0.85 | 17.2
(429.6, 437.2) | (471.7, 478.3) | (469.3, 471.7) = 0.68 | 13.7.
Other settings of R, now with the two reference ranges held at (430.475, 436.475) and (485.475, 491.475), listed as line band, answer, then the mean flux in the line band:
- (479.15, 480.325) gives -0.469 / 23.4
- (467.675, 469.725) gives 0.843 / 11.1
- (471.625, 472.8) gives 0.374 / 12.4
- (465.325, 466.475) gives 0.661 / 8.25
